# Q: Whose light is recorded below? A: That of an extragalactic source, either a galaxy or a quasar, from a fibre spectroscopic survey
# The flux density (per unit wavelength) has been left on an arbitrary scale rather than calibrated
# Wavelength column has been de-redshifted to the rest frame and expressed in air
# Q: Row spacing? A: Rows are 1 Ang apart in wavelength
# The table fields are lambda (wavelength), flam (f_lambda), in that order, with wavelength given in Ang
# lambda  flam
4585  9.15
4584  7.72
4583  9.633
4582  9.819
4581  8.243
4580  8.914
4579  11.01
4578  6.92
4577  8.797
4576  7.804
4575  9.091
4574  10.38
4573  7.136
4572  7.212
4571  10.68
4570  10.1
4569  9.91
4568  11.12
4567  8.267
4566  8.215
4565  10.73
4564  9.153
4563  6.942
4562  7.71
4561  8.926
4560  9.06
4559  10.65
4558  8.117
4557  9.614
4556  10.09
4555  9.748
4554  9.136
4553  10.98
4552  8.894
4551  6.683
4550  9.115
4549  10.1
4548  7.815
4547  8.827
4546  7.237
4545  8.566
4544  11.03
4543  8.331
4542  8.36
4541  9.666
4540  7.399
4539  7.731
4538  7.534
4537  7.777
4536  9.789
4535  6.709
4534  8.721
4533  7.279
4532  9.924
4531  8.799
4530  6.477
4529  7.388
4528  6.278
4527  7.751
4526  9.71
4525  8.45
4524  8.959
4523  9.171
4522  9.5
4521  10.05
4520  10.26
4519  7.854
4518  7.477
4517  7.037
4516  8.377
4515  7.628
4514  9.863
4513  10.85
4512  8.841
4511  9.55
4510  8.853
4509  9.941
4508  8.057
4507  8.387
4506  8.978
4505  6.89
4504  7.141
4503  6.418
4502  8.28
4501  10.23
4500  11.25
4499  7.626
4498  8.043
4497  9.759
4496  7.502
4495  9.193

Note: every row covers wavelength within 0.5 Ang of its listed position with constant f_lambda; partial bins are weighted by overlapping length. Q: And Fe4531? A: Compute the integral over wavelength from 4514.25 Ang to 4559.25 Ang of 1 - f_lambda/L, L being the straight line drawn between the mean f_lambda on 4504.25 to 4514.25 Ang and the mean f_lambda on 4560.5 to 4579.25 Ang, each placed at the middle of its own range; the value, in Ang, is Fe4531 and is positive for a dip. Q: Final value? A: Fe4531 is 1.7 Ang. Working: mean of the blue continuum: 8.95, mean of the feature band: 8.6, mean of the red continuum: 8.93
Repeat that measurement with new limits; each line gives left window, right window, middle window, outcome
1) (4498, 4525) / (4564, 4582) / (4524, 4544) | 1.5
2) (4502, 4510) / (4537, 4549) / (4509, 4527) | -1.7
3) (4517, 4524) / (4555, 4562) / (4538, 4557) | 0.7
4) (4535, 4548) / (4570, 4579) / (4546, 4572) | -1.7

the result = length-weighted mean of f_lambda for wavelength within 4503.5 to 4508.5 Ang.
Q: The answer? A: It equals 7.89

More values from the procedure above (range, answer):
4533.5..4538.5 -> 8.11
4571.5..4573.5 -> 7.17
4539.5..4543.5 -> 8.44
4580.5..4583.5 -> 9.23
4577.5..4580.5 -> 8.95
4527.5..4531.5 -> 7.24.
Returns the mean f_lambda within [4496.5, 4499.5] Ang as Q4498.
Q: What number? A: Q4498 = 8.48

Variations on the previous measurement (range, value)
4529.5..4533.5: 8.12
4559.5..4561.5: 8.99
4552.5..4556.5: 9.99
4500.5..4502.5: 9.25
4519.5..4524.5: 9.59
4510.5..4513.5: 9.75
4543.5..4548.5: 8.69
